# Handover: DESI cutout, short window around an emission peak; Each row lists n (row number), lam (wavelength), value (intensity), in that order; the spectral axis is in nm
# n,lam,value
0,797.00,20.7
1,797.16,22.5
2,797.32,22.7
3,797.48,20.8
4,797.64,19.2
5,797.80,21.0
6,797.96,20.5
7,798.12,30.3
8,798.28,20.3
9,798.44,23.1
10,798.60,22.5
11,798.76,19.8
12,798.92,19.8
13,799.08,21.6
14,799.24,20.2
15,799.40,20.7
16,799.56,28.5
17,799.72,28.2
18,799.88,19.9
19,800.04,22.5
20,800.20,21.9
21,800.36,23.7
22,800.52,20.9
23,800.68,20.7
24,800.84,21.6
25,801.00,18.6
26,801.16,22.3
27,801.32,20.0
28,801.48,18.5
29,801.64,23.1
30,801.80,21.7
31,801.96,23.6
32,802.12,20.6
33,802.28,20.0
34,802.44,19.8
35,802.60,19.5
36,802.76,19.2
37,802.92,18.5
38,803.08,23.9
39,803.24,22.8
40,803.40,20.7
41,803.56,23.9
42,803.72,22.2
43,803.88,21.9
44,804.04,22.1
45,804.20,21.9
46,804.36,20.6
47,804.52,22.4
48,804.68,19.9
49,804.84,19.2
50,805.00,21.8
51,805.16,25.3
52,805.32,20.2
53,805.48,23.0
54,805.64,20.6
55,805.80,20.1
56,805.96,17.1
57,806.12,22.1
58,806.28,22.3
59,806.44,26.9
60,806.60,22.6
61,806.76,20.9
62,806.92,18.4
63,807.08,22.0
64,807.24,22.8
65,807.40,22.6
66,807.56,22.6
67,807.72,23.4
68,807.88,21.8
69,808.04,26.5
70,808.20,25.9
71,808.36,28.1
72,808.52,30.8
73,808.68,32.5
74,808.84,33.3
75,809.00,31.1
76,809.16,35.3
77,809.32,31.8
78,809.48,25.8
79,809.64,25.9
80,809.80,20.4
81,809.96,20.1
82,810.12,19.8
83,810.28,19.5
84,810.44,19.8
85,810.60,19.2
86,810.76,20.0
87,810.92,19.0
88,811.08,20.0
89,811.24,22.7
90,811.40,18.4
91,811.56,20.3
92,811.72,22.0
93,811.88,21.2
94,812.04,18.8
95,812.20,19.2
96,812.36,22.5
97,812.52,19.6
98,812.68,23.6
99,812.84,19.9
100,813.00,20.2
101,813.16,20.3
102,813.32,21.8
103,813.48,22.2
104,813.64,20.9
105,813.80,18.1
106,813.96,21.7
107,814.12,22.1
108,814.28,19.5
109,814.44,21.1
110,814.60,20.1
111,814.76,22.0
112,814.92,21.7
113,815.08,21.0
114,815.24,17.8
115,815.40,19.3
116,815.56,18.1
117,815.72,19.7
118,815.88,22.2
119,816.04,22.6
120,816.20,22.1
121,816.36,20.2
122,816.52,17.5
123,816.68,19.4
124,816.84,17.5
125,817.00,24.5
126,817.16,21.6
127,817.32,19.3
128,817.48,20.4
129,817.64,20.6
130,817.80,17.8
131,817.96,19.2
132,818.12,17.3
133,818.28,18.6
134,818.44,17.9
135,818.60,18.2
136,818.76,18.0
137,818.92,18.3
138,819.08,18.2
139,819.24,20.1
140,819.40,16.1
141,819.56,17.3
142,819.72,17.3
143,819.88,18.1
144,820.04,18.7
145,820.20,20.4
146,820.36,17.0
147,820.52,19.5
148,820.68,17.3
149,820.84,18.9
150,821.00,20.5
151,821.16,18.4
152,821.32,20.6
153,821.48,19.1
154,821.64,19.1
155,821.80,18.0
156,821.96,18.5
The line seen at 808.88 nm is [O II] 3727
